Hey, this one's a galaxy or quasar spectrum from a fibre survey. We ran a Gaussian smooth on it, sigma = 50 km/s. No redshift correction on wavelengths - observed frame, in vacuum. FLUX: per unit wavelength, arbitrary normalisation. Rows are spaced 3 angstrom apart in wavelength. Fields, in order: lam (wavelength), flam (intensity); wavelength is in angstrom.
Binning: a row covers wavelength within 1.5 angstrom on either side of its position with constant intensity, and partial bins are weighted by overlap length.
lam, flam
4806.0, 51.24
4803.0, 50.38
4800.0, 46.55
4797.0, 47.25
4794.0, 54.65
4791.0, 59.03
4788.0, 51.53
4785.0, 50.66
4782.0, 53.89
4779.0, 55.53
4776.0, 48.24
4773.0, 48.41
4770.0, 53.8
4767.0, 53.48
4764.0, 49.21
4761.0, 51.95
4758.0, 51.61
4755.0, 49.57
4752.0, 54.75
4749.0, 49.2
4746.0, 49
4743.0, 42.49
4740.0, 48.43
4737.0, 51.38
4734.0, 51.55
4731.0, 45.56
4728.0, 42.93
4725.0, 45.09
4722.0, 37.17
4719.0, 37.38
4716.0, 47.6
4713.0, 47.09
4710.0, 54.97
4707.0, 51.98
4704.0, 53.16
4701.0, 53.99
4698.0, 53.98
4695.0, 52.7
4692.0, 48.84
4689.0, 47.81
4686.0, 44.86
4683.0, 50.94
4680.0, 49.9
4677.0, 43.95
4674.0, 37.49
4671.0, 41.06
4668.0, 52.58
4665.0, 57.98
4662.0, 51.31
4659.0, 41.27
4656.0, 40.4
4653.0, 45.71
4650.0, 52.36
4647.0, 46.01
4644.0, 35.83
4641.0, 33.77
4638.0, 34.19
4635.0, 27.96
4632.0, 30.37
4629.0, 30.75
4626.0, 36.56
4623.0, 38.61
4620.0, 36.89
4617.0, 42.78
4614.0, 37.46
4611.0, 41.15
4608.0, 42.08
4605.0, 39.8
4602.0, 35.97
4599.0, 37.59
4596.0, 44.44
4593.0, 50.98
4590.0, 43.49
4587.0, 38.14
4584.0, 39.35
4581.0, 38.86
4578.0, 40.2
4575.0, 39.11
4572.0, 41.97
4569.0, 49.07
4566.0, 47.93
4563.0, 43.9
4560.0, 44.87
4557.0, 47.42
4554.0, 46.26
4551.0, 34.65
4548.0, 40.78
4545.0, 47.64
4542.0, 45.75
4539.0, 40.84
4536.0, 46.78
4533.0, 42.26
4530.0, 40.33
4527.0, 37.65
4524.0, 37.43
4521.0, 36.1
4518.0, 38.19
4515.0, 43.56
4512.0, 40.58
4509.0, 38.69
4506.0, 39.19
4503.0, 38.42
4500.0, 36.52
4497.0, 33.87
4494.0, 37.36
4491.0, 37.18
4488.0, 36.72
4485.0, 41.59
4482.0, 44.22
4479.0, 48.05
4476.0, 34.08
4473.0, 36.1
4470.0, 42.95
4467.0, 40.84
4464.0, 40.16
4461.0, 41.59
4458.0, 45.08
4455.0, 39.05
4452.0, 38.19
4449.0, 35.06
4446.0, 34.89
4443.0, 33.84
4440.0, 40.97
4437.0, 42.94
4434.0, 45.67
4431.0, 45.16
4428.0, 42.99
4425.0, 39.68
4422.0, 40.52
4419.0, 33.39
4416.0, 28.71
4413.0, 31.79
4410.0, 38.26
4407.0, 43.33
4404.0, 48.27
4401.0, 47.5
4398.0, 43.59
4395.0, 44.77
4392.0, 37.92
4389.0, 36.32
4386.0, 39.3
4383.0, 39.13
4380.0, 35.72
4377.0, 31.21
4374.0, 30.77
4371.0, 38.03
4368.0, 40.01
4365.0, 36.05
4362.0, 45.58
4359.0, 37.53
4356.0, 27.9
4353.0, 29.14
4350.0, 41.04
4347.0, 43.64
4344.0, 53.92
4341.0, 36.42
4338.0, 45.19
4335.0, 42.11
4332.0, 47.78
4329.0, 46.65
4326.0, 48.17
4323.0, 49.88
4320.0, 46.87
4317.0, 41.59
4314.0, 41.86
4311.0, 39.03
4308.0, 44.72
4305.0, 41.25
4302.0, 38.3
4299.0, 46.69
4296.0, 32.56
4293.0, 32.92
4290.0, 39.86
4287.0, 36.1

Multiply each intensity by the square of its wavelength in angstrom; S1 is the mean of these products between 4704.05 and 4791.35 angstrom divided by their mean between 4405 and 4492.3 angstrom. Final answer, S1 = 1.42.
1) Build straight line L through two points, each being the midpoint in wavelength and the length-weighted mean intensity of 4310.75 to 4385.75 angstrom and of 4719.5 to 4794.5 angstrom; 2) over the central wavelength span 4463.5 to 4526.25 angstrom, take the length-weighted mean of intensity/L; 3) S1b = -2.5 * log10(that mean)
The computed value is 0.13 mag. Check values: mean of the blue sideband 40.6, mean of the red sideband 49.7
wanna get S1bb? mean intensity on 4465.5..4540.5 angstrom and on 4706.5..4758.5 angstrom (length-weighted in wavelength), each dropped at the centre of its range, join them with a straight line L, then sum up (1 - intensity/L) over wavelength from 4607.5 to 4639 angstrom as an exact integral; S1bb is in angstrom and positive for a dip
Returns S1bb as 5.5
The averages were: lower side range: 39.6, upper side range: 47.5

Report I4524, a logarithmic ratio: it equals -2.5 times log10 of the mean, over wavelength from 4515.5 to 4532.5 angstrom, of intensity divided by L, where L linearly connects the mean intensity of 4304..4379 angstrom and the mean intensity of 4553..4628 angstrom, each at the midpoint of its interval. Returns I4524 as 0.08 mag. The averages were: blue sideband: 41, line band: 38.5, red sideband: 41.7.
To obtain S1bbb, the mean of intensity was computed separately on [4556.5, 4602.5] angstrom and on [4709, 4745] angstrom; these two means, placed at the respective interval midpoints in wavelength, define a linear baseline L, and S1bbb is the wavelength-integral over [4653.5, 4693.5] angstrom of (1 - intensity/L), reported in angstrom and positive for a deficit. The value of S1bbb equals -1.8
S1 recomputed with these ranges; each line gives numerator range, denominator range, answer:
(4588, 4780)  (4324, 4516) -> 1.28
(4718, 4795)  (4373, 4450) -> 1.48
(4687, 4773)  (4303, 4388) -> 1.43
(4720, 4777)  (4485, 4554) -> 1.35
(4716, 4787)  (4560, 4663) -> 1.28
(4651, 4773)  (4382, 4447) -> 1.38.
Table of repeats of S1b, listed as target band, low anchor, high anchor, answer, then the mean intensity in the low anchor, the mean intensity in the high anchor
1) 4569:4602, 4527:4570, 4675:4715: 0.099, 43.9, 50.1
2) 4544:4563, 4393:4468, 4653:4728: 0.004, 40.2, 47.5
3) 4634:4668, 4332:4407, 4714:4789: 0.082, 39.9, 48.8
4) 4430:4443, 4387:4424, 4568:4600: -0.067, 39.5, 42.1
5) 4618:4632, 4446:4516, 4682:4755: 0.258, 39.4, 48.5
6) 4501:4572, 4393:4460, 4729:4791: 0.040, 40.2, 50.7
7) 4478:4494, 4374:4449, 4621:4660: -0.060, 39.2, 37.9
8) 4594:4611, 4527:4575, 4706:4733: 0.099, 43.7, 45.5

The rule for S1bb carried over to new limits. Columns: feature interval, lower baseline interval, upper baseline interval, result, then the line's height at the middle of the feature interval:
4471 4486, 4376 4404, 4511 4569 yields 0.23 angstrom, 41.5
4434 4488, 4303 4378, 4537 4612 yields 2.31 angstrom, 41.8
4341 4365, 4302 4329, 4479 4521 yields 2.03 angstrom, 43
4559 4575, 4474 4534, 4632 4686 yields -1.64 angstrom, 40.8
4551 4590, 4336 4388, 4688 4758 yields 1.28 angstrom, 44.3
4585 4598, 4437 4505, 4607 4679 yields -1.14 angstrom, 40.3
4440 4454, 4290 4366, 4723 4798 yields 2.45 angstrom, 43.9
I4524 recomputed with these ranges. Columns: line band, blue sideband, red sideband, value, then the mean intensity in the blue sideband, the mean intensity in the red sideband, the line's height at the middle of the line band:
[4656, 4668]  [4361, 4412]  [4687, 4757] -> -0.052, 39.6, 48.5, 46.9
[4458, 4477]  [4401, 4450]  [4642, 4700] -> 0.022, 39.4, 47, 40.7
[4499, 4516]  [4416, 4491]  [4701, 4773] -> 0.057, 39.9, 48.8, 41.6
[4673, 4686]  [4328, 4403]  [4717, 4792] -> 0.038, 39.9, 49.2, 47.4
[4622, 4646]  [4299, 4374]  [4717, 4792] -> 0.363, 41.7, 49.2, 47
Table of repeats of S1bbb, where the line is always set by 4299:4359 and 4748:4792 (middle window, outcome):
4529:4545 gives 1.1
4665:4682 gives 1.2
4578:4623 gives 7.2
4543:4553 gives 1.2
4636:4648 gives 3.1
